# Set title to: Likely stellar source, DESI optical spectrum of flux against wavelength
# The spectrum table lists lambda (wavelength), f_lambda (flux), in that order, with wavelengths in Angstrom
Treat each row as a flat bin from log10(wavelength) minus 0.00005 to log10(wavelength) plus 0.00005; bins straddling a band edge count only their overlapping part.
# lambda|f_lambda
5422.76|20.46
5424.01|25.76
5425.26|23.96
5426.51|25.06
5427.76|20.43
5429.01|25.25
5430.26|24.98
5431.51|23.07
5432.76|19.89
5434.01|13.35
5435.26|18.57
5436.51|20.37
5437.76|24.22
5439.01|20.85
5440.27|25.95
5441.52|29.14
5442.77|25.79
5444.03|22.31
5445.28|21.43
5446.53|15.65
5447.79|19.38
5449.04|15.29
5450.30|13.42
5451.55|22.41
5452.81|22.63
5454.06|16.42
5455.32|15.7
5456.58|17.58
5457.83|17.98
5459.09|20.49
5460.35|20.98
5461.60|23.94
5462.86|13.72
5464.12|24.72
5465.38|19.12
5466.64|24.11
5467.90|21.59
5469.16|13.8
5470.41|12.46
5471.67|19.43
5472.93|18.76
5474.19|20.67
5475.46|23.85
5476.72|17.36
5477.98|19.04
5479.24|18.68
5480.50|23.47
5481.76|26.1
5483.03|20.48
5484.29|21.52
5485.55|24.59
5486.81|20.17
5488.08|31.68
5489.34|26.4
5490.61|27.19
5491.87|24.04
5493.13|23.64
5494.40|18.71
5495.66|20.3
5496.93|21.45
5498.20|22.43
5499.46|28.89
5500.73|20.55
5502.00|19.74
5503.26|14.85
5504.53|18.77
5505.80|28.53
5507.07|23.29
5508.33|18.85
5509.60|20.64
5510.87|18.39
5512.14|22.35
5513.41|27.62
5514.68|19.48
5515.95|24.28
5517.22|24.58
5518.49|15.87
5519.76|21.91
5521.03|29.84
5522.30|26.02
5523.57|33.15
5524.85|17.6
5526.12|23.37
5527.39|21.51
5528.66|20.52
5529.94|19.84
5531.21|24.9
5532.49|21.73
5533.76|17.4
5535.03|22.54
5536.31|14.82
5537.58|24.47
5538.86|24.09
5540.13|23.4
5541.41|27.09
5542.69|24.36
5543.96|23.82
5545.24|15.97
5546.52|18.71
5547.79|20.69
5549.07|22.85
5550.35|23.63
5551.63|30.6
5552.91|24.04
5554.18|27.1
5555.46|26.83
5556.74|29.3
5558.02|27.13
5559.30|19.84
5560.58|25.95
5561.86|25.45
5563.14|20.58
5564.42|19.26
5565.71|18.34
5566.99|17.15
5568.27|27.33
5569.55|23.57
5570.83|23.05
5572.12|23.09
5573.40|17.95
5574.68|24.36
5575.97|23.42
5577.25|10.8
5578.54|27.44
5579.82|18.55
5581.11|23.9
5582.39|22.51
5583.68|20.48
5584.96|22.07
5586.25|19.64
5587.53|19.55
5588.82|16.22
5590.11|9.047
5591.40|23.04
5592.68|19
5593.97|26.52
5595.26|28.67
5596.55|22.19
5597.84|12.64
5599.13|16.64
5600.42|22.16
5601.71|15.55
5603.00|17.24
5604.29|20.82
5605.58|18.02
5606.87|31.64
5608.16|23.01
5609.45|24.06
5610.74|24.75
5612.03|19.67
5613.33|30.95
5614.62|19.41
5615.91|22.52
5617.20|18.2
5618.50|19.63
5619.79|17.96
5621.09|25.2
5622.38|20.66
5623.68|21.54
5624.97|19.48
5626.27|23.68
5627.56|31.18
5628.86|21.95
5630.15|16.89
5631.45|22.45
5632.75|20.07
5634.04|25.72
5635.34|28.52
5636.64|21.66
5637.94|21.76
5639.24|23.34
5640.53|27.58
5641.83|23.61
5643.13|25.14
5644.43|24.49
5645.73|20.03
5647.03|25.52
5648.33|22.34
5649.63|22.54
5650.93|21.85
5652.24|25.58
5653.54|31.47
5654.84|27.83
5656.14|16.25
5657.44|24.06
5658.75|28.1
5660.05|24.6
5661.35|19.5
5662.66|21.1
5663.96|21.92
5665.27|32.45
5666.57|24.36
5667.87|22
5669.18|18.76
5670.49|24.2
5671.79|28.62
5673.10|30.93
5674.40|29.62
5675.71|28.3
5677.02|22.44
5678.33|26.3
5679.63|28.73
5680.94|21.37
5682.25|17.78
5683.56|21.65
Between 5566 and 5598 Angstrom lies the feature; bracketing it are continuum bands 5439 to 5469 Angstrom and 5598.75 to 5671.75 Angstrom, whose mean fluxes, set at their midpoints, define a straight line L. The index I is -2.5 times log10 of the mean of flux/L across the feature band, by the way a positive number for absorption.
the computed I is 0.060 mag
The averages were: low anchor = 20.3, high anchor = 23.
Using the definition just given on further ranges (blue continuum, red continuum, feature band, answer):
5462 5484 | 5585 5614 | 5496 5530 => -0.11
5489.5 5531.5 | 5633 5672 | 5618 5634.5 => 0.08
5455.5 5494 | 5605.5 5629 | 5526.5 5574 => -0.03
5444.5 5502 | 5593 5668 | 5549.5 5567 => -0.11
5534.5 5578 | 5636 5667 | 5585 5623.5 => 0.12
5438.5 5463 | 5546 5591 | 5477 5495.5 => -0.12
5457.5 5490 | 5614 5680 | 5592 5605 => 0.14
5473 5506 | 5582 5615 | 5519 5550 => -0.04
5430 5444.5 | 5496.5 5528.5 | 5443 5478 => 0.17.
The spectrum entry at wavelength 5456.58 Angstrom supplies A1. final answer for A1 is 17.58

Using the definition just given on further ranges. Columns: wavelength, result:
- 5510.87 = 18.39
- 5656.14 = 16.25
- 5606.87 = 31.64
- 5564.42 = 19.26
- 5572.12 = 23.09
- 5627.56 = 31.18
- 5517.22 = 24.58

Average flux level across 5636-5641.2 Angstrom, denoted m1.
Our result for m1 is 23.6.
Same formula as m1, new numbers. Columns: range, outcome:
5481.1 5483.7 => 23.2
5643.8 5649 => 23.1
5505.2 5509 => 23.5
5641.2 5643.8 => 24.4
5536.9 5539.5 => 24.2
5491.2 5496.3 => 21.7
